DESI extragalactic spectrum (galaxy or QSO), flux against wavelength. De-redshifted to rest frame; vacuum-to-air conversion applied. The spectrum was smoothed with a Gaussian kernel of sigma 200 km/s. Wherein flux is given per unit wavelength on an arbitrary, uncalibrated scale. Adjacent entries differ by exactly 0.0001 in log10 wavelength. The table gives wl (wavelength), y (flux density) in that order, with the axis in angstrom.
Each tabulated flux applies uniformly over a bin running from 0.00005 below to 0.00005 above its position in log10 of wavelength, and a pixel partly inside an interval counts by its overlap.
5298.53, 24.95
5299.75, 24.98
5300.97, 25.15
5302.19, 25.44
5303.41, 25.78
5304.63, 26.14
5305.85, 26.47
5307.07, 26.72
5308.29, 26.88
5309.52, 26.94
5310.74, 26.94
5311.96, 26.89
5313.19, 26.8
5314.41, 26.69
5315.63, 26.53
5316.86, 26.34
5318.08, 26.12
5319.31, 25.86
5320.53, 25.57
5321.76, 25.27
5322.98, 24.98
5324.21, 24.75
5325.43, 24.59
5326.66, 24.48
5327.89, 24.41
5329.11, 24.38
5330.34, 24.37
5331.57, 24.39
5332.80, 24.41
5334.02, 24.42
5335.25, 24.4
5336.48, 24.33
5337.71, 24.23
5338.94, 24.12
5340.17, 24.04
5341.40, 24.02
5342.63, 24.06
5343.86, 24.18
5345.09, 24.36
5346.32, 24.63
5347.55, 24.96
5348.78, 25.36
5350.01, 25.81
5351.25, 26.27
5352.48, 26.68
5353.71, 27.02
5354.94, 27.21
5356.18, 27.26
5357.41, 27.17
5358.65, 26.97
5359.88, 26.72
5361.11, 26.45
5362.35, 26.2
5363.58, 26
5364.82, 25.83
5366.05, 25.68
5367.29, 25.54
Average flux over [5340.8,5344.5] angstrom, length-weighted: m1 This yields 24.1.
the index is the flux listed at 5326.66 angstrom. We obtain 24.48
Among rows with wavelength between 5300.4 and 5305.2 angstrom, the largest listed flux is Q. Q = 26.14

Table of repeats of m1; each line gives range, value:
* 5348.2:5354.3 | 26.2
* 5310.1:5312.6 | 26.9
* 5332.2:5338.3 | 24.4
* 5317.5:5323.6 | 25.5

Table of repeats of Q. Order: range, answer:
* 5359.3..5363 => 26.72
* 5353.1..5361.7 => 27.26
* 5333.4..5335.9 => 24.42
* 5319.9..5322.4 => 25.57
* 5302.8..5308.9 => 26.88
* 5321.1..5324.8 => 25.27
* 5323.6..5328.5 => 24.75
